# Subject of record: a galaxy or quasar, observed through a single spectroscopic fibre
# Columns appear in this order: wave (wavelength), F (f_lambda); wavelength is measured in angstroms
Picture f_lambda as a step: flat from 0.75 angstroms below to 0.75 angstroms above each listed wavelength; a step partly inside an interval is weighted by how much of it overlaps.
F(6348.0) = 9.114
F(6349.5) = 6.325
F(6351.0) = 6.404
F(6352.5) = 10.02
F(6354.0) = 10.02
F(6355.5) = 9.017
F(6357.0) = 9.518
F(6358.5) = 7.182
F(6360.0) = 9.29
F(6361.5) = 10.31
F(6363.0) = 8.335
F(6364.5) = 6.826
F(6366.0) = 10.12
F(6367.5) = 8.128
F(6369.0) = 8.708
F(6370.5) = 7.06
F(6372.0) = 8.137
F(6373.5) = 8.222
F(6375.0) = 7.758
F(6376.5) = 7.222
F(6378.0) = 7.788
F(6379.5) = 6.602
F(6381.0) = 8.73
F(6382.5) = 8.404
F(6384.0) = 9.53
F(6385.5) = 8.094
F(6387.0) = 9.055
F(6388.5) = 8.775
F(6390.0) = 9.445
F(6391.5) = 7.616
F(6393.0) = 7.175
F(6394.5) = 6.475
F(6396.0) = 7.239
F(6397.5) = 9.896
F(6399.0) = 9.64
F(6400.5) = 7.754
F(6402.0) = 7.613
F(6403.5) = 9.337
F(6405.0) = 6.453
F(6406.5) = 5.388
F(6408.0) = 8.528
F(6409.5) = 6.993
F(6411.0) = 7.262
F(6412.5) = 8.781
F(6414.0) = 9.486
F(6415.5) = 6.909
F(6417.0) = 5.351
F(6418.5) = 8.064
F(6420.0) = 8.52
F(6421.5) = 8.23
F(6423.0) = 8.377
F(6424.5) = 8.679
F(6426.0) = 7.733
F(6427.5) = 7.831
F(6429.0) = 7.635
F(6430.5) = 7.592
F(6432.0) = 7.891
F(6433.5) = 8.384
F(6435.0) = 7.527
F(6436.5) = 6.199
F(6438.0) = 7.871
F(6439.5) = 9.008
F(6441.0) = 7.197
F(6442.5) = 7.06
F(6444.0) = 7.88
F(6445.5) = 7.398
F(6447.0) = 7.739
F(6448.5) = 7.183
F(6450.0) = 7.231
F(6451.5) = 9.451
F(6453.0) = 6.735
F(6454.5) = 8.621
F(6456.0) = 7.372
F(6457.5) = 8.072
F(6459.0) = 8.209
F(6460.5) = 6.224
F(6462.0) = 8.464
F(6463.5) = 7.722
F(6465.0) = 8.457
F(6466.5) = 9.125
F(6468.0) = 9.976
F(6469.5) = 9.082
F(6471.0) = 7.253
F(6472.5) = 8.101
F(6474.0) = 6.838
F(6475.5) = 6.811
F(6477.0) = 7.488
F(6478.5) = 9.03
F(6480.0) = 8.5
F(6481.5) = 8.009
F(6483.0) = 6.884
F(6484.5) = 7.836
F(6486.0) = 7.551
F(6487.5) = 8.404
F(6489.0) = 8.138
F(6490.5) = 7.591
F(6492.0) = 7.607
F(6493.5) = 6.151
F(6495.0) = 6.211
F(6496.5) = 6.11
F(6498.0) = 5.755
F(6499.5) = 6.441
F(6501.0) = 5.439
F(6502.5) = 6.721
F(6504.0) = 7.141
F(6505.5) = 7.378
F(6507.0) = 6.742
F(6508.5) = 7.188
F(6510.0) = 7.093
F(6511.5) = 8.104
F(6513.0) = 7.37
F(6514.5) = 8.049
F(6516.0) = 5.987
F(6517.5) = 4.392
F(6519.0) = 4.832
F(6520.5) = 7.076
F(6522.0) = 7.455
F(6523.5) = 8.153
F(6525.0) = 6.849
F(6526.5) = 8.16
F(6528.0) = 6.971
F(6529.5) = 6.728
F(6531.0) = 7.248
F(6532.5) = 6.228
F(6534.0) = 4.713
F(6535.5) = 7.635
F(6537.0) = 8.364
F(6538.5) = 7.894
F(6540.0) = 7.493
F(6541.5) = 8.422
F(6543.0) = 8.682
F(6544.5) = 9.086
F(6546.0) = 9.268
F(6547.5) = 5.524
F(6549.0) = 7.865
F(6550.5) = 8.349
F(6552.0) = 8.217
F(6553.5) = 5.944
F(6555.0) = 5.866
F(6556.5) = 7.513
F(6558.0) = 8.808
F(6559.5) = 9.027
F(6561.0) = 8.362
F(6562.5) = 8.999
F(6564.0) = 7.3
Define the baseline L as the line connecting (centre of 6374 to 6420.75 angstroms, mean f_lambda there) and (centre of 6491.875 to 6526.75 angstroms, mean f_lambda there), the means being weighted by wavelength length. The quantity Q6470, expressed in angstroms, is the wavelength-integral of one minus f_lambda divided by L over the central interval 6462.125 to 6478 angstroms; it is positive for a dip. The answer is -2.1 angstroms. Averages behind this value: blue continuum 7.93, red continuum 6.73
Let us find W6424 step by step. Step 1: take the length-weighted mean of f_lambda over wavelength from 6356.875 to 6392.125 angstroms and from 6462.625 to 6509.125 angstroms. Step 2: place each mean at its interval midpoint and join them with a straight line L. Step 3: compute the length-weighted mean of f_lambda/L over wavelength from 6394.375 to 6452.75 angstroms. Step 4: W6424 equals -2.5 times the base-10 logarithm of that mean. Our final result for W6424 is 0.02 mag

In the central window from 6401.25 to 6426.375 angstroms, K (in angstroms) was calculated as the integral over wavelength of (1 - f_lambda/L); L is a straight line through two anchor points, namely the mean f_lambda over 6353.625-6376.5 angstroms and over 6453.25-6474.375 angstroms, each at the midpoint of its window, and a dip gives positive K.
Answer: 1.7 angstroms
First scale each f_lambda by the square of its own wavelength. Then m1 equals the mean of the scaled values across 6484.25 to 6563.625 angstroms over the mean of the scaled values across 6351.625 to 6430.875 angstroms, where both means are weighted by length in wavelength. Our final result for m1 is 0.93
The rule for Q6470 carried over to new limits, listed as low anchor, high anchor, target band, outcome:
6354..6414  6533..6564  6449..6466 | 0.3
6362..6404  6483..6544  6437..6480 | -2.1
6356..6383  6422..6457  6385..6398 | -0.1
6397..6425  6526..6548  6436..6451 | 0.6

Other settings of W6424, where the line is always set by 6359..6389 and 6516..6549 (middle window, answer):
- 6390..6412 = 0.06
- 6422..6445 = 0.02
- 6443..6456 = 0.01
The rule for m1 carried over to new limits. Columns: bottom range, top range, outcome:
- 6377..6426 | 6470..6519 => 0.91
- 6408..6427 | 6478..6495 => 1.00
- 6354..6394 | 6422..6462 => 0.95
